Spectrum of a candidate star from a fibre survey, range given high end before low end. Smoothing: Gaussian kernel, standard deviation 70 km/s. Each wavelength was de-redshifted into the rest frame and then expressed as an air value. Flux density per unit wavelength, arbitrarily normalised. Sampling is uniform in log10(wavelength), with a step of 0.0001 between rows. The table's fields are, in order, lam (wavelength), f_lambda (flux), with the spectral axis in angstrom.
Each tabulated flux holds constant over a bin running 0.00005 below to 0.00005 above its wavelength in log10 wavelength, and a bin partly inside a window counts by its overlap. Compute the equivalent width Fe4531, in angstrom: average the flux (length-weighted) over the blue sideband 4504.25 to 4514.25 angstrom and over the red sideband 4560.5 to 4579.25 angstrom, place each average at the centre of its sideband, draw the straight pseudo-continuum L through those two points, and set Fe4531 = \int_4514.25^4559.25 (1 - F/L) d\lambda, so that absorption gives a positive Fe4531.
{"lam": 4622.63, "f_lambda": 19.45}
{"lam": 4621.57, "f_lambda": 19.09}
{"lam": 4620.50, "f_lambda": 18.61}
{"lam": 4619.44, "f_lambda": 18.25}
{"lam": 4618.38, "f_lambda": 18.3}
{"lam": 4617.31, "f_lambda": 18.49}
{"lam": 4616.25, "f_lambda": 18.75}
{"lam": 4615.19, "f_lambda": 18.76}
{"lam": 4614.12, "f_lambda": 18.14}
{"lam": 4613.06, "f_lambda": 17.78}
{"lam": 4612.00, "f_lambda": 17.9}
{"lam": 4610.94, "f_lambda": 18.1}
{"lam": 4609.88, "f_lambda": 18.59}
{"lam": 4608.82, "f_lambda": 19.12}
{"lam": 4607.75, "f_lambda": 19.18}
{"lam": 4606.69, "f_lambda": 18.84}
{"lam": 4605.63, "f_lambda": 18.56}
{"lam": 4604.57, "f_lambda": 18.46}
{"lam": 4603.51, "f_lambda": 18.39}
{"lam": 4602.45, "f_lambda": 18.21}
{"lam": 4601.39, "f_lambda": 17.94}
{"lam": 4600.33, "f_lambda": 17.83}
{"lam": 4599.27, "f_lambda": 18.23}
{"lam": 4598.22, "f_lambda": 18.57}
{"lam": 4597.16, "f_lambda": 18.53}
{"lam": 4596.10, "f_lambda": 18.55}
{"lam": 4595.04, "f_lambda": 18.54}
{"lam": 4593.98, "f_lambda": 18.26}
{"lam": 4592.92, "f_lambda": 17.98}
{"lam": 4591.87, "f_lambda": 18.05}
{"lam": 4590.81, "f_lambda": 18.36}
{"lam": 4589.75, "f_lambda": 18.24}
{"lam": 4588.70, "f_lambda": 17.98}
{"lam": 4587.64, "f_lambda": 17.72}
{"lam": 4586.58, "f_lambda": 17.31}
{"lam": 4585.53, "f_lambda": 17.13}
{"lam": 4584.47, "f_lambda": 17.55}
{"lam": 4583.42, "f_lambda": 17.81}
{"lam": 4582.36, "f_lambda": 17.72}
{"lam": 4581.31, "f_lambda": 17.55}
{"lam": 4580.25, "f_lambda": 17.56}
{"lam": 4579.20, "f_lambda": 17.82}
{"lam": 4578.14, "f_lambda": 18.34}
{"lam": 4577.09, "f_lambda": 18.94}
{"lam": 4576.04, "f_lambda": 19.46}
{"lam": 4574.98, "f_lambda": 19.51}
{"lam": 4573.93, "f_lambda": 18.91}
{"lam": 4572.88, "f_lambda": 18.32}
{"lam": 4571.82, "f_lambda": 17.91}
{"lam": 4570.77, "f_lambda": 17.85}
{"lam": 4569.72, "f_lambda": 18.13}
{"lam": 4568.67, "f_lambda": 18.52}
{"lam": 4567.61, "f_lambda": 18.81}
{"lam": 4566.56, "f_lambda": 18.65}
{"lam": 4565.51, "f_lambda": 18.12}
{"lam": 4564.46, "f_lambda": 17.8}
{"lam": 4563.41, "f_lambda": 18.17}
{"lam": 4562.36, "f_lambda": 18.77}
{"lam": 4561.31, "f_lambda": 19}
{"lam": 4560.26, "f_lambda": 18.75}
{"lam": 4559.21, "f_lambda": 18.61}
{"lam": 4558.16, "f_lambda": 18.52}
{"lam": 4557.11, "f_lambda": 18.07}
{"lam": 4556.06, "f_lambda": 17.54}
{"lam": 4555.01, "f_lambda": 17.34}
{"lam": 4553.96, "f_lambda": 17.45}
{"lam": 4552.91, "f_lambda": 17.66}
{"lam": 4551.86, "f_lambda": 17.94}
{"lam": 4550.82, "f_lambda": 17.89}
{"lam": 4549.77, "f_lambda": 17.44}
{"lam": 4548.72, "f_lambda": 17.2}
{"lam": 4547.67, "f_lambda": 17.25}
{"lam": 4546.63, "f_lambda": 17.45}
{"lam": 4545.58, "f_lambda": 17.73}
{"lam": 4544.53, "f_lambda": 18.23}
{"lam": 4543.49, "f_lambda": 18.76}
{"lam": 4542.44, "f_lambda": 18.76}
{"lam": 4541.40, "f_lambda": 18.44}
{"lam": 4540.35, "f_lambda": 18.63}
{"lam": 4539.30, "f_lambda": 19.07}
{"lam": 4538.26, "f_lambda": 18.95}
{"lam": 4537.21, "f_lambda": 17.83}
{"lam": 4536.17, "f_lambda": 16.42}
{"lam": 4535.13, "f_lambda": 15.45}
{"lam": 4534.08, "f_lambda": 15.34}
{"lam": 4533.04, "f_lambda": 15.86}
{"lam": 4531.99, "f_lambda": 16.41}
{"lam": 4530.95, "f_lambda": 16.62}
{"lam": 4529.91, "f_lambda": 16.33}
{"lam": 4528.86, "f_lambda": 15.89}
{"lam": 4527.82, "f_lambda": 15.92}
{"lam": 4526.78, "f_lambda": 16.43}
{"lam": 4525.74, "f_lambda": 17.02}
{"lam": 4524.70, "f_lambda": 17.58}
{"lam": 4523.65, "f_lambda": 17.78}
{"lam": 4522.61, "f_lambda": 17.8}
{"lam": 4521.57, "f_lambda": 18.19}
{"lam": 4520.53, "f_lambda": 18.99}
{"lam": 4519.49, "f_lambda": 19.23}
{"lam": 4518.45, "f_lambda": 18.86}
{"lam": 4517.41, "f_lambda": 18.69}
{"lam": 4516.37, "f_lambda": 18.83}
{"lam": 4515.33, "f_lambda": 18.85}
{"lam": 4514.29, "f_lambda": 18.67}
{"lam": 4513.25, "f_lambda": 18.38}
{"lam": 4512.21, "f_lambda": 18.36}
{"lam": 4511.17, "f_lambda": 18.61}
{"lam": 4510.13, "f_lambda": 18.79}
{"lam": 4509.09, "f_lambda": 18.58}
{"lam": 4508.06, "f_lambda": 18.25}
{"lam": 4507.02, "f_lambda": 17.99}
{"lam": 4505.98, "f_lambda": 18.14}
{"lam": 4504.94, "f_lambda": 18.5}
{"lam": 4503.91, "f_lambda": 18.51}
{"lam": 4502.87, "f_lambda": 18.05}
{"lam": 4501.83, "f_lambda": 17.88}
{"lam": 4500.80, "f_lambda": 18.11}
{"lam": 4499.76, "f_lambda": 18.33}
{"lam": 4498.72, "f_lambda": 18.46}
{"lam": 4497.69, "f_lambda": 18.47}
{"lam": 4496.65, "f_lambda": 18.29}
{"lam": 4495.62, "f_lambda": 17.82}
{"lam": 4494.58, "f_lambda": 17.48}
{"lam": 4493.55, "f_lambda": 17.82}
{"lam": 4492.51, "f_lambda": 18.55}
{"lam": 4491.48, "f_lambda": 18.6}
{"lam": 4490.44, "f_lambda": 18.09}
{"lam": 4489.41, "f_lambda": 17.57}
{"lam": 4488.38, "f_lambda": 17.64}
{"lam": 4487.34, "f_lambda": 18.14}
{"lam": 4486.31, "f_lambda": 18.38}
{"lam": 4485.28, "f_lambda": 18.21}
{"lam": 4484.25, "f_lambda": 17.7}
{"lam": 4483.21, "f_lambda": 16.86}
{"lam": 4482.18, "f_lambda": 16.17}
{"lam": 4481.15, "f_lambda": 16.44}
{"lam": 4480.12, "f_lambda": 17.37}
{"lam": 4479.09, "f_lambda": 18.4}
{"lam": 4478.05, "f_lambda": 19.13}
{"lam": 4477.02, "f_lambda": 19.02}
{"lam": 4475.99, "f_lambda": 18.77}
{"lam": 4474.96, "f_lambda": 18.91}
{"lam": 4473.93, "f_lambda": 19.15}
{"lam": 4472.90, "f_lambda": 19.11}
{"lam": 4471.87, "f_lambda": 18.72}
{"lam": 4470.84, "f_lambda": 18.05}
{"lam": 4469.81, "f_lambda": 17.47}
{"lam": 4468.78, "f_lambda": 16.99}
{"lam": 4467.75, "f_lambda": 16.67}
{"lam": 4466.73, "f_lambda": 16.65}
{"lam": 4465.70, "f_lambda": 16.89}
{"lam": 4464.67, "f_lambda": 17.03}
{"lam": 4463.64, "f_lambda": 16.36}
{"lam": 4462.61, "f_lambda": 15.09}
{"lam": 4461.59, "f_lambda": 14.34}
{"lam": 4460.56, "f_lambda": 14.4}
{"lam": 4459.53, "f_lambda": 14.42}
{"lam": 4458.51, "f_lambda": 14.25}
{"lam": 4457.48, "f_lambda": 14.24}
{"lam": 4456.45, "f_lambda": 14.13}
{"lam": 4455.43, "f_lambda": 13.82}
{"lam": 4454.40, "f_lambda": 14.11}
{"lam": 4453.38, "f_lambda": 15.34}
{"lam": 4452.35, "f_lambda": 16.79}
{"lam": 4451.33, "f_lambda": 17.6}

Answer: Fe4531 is 2.0 angstrom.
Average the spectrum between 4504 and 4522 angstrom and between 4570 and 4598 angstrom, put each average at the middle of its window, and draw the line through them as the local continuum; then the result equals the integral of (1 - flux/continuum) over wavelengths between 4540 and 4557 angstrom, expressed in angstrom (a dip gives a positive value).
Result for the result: 0.5 angstrom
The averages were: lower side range 18.6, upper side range 18.2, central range 17.9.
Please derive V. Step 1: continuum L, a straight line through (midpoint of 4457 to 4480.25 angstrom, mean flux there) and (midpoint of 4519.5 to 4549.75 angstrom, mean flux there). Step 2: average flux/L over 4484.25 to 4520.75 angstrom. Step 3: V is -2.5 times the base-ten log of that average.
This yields -0.07 mag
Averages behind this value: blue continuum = 17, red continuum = 17.4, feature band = 18.3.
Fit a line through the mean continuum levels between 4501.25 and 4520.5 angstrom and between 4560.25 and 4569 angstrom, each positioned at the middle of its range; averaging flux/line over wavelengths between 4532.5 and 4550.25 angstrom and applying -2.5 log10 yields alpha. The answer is 0.06 mag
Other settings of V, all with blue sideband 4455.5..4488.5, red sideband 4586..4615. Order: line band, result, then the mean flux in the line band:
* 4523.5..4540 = 0.05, 16.8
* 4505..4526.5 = -0.06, 18.4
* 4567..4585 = -0.01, 18.3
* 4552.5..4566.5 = -0.02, 18.2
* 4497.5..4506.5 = -0.06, 18.3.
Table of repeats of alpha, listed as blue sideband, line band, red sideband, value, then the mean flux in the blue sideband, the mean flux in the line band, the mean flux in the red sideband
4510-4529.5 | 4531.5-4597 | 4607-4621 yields 0.02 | 18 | 18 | 18.5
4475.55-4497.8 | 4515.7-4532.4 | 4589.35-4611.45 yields 0.03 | 17.9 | 17.6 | 18.4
